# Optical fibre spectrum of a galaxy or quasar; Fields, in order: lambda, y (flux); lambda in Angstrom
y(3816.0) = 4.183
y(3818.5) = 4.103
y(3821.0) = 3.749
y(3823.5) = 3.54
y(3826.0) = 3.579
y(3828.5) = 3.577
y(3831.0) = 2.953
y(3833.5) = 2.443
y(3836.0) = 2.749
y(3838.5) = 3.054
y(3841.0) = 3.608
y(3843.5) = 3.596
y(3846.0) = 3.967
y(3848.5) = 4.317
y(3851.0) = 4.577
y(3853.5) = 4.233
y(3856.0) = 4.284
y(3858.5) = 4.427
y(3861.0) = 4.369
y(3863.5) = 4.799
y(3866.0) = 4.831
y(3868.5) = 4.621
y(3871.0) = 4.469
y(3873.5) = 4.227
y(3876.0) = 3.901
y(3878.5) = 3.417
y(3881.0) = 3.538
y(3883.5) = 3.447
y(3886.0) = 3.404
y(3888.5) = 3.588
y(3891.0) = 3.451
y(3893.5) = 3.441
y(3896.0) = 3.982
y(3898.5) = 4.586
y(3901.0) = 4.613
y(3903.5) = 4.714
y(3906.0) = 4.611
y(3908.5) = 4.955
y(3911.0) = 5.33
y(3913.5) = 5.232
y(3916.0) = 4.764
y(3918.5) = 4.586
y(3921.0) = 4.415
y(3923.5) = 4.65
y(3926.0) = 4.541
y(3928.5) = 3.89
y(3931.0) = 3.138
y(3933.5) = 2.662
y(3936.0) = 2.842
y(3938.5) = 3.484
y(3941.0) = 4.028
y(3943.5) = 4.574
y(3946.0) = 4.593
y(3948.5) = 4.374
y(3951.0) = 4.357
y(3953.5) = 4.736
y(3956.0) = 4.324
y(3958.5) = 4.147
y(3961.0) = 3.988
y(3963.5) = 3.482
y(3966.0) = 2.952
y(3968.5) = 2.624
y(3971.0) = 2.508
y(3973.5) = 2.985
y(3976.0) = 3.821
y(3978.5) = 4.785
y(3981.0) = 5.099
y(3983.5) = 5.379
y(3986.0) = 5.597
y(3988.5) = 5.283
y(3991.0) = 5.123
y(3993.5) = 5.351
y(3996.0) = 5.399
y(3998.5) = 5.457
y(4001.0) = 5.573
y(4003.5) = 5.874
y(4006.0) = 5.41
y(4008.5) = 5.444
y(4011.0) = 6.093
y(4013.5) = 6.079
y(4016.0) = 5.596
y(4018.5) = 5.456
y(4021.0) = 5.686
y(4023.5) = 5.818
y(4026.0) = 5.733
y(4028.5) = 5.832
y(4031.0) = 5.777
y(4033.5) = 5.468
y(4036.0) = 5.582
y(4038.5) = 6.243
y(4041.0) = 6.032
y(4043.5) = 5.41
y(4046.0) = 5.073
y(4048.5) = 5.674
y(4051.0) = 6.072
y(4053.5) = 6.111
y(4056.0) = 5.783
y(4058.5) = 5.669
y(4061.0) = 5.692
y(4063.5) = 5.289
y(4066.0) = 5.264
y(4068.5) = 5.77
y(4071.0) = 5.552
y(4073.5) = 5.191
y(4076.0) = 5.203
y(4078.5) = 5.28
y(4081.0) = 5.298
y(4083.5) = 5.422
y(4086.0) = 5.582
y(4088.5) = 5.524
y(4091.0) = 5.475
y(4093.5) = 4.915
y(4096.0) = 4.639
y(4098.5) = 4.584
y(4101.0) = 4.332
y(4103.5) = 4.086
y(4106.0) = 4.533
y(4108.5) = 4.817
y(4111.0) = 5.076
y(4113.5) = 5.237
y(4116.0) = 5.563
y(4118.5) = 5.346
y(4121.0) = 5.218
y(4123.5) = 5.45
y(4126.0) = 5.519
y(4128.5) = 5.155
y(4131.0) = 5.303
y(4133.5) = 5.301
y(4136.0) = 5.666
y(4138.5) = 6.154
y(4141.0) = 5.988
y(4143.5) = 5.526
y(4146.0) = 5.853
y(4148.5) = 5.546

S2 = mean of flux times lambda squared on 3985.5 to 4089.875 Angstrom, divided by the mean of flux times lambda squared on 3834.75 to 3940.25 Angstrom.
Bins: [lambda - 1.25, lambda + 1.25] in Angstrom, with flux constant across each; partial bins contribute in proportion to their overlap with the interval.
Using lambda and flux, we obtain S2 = 1.5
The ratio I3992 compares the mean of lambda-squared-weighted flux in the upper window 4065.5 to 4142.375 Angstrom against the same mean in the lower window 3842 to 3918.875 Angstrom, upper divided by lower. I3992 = 1.4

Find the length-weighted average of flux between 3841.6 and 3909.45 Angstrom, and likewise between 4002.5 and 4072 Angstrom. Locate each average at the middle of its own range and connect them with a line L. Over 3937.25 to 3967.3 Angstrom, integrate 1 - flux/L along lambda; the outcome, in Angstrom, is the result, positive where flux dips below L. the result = 4.9 Angstrom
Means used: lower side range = 4.15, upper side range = 5.7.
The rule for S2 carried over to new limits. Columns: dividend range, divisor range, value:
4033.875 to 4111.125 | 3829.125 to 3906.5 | 1.50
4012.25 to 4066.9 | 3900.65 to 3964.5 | 1.41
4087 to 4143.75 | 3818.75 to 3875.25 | 1.52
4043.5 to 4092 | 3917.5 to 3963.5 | 1.45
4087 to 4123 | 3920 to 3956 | 1.34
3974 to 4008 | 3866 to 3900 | 1.41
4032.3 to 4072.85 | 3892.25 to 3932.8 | 1.37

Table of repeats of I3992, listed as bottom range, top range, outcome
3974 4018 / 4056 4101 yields 1.03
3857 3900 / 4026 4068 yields 1.54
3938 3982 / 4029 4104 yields 1.45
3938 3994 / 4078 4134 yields 1.29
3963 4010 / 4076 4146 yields 1.19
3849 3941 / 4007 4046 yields 1.47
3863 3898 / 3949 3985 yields 1.05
